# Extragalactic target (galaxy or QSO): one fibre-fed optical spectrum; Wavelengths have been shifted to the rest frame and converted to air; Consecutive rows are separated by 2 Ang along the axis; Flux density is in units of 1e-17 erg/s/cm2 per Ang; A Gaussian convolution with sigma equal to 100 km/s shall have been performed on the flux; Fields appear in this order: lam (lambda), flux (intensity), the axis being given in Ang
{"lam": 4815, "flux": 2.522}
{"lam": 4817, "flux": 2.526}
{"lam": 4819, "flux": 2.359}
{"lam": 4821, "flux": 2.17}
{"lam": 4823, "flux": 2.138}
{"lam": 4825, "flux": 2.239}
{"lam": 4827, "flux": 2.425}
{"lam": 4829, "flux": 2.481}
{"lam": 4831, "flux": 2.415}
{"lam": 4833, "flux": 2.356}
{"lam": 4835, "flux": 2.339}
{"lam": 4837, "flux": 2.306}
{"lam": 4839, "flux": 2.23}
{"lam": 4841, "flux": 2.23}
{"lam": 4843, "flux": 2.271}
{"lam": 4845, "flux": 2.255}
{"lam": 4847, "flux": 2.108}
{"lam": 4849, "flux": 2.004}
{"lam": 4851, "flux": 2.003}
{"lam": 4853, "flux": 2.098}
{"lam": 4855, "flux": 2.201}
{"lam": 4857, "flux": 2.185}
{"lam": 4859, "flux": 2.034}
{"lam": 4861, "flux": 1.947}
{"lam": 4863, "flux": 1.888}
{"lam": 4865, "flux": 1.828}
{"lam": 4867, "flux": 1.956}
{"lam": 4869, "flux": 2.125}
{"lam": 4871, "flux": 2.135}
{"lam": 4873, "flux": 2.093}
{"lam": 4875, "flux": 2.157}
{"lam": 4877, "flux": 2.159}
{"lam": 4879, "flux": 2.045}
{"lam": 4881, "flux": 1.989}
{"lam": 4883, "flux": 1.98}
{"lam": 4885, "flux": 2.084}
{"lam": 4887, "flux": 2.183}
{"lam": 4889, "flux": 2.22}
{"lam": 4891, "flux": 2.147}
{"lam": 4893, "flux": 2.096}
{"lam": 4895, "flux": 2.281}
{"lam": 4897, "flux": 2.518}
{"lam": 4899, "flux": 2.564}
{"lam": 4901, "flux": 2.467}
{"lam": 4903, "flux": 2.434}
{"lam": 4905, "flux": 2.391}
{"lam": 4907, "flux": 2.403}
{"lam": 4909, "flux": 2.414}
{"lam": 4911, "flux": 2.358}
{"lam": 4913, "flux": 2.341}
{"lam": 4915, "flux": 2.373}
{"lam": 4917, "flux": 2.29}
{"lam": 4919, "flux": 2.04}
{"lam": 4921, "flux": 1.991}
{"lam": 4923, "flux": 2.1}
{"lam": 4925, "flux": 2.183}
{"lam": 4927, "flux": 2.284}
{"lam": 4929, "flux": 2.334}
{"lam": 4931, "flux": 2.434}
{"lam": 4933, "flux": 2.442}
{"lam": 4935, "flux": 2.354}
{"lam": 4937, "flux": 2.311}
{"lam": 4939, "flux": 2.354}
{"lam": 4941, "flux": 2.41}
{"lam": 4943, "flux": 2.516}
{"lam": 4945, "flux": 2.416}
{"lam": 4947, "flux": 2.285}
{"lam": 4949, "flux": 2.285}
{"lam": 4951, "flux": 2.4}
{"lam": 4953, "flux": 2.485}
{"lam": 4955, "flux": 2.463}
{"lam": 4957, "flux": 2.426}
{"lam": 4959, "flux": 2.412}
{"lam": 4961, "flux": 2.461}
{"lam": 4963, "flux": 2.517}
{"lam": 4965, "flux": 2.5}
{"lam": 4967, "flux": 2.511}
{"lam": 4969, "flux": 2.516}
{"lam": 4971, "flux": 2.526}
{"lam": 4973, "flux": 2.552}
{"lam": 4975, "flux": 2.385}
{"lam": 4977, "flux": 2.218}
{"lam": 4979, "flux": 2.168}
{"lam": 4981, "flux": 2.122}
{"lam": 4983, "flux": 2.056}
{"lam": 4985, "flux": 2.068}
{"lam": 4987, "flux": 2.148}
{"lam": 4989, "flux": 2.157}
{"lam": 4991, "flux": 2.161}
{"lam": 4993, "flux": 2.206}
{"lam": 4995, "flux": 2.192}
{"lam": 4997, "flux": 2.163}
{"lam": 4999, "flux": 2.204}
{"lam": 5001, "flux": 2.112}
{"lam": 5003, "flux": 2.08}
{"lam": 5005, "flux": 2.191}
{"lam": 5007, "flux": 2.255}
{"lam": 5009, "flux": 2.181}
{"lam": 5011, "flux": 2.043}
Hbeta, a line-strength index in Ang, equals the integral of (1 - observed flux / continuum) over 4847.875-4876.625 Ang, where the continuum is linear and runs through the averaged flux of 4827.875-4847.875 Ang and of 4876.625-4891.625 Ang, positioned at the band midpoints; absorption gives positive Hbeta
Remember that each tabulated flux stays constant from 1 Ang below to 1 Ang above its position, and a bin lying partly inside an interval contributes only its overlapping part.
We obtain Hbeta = 1.88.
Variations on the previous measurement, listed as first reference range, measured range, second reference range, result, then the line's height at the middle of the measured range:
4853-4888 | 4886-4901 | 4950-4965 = -0.9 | 2.16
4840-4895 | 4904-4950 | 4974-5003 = -4.1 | 2.13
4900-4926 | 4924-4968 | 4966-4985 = -1.7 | 2.31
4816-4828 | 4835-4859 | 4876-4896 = 0.7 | 2.23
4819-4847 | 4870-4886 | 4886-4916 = 1.7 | 2.33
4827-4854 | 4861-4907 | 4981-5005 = 0.9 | 2.22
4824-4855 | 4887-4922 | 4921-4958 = 0.1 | 2.31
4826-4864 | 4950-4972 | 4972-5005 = -2.9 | 2.19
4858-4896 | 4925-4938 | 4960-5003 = -1.0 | 2.18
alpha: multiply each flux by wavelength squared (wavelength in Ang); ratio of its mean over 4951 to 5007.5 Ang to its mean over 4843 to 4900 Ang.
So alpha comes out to 1.13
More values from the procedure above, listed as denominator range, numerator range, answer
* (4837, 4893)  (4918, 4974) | 1.17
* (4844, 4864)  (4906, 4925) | 1.11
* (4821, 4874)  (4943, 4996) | 1.13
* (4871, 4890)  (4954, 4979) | 1.20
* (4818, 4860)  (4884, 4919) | 1.07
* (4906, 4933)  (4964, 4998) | 1.02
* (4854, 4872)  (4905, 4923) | 1.14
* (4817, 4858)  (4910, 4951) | 1.07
